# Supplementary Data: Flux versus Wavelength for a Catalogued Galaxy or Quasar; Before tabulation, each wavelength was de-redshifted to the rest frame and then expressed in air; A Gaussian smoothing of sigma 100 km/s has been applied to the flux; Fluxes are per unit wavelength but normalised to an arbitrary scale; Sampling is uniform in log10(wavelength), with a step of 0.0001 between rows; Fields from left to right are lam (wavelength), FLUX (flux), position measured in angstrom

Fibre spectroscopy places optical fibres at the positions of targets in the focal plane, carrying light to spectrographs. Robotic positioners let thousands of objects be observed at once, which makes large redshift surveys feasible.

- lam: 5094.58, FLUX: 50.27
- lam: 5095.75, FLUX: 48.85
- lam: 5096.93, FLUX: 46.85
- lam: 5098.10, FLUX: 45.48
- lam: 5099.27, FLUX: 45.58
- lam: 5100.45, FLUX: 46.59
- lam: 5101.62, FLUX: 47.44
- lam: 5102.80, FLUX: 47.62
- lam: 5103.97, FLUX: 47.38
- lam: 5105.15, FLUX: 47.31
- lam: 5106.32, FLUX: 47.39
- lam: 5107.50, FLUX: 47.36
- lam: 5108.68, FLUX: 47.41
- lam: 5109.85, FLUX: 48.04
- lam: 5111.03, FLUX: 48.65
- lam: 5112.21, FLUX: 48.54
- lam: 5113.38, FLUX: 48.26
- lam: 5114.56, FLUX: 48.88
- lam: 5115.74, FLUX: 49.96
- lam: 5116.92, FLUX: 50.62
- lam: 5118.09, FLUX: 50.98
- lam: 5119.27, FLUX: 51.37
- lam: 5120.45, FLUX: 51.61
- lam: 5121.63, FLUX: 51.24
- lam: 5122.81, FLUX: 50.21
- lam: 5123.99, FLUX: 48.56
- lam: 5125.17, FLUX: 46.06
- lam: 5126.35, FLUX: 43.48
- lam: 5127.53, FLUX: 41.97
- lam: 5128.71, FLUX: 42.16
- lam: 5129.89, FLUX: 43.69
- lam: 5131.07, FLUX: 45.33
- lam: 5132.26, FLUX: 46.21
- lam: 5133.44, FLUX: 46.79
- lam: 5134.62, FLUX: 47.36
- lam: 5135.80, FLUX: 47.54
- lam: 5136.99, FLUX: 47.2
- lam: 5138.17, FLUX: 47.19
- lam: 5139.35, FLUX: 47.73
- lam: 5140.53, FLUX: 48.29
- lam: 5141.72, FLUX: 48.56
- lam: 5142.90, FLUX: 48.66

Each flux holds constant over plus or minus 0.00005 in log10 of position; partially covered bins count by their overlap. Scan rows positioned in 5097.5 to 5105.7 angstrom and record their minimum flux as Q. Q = 45.48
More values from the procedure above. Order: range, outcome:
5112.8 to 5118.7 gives 48.26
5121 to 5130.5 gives 41.97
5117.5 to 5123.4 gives 50.21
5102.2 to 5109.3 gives 47.31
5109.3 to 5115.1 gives 48.04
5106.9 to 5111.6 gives 47.36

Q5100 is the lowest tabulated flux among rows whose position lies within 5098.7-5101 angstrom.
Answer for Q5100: 45.58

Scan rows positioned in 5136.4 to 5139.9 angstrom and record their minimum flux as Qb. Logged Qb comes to 47.19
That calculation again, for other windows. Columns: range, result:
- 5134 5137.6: 47.2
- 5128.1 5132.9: 42.16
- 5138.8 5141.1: 47.73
